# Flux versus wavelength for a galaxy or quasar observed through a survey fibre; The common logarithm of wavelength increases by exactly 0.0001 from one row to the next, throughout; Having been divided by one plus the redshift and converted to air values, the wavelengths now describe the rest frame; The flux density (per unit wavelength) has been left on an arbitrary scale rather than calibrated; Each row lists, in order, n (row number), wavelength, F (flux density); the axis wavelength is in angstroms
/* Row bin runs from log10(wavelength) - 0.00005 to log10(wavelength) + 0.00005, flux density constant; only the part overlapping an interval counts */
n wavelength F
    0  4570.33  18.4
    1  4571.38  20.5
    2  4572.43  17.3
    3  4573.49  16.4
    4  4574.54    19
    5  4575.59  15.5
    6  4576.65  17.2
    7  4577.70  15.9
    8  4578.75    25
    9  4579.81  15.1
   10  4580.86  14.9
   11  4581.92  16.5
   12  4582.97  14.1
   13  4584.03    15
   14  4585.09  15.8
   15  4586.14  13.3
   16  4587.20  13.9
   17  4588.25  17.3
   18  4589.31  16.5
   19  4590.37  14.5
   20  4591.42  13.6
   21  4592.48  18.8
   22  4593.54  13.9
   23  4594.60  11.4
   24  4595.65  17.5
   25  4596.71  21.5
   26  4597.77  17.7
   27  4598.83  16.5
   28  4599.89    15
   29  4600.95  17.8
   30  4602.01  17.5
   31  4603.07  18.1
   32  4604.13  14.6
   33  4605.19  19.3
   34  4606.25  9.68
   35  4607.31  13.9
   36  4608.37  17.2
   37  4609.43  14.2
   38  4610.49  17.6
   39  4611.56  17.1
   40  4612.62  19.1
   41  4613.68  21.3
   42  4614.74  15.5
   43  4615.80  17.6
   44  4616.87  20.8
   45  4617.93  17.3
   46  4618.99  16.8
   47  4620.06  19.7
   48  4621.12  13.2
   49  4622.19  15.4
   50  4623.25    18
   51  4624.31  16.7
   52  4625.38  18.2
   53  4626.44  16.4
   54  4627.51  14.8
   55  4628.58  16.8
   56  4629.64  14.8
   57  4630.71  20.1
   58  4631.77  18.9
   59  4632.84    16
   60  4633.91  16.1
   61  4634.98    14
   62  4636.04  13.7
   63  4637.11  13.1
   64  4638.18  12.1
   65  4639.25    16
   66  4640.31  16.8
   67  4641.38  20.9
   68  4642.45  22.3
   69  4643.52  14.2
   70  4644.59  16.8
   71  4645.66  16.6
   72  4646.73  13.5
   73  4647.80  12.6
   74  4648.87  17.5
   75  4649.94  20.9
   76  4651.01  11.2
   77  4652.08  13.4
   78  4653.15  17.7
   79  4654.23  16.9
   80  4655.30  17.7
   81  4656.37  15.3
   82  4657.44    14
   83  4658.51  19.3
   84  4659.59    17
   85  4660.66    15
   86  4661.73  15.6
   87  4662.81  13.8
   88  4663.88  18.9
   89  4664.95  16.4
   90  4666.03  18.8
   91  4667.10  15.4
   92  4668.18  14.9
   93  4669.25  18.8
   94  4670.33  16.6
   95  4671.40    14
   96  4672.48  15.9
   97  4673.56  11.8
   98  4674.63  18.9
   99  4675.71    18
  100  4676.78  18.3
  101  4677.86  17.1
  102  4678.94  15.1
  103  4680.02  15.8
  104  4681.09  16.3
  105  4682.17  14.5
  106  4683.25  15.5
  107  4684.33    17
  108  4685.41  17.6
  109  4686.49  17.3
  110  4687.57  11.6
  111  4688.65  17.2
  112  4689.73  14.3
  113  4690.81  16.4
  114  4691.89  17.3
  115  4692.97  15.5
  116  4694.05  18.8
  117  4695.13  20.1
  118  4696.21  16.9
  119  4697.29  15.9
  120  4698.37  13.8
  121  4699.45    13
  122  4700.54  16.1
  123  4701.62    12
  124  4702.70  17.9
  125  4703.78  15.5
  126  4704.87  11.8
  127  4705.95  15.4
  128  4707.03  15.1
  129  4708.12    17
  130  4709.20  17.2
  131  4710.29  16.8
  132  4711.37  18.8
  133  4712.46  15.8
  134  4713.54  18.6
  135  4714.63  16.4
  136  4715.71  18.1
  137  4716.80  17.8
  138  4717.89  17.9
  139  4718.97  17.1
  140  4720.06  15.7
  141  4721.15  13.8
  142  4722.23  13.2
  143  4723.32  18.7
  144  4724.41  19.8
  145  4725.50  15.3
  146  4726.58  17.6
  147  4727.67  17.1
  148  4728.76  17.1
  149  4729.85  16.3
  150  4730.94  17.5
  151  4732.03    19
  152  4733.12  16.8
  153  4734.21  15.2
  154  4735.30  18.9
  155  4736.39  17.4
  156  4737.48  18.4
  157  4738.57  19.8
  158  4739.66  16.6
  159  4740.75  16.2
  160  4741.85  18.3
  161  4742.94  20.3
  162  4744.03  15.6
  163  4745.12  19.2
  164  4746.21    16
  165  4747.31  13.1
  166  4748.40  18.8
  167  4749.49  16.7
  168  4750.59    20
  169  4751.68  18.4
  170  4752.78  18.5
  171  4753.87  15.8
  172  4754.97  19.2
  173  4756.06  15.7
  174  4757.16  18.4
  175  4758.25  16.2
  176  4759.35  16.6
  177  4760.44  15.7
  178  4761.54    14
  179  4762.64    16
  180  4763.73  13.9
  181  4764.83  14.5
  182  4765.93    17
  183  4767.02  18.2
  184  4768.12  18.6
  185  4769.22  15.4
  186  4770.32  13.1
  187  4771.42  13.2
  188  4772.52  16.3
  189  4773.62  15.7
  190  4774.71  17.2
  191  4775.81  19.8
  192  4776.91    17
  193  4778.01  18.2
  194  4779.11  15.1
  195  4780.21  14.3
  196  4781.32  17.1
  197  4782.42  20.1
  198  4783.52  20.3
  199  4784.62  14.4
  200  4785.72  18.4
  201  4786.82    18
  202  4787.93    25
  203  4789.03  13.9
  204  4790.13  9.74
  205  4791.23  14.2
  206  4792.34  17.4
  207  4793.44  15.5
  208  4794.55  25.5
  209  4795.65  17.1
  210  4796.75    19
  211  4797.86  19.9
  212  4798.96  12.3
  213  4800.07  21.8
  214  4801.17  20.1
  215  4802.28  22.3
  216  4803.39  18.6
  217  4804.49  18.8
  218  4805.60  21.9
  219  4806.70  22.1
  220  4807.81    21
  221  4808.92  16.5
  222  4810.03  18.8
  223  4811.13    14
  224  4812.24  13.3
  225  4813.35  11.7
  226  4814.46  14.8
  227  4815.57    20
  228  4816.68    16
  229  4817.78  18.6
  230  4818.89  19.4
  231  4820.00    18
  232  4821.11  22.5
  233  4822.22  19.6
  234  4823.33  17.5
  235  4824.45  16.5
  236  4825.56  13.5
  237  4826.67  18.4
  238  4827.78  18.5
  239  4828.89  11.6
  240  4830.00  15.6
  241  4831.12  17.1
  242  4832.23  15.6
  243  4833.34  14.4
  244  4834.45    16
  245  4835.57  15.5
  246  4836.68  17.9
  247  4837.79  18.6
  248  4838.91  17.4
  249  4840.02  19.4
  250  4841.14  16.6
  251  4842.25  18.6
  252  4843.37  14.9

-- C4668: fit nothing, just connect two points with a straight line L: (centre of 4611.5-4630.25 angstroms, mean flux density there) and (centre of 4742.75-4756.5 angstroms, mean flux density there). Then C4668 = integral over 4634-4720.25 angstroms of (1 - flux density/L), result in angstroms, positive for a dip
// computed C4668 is 5.7 angstroms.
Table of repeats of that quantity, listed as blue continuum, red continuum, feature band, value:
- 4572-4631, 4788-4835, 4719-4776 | 1.1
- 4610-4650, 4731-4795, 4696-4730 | 1.4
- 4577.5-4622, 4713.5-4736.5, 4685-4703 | 1.0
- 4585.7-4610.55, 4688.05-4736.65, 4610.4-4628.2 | -1.5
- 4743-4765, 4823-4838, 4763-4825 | -4.1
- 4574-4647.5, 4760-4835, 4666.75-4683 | 0.6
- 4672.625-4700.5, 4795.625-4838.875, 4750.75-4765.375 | 0.4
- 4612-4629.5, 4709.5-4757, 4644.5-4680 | 2.3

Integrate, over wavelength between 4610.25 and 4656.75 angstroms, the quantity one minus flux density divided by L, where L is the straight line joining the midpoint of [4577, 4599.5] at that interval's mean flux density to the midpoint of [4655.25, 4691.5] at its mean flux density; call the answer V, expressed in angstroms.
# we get -1.4 angstroms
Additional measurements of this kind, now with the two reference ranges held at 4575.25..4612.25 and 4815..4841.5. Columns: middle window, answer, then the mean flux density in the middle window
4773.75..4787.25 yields -0.3 angstroms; 17.4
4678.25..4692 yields 0.6 angstroms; 15.8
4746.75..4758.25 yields -0.3 angstroms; 17.4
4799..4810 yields -1.8 angstroms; 19.9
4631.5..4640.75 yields 0.7 angstroms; 15.1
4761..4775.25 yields 1.1 angstroms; 15.6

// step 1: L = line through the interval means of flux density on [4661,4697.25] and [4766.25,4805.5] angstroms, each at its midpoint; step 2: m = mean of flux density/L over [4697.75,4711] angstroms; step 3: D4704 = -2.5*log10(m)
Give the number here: 0.10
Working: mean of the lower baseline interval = 16.4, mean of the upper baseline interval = 17.5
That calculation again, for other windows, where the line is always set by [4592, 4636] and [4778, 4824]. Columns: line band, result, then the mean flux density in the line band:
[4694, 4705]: 0.11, 15.6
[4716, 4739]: 0.02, 17.2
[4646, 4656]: 0.08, 15.7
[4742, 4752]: 0.00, 17.6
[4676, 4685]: 0.06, 16.3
